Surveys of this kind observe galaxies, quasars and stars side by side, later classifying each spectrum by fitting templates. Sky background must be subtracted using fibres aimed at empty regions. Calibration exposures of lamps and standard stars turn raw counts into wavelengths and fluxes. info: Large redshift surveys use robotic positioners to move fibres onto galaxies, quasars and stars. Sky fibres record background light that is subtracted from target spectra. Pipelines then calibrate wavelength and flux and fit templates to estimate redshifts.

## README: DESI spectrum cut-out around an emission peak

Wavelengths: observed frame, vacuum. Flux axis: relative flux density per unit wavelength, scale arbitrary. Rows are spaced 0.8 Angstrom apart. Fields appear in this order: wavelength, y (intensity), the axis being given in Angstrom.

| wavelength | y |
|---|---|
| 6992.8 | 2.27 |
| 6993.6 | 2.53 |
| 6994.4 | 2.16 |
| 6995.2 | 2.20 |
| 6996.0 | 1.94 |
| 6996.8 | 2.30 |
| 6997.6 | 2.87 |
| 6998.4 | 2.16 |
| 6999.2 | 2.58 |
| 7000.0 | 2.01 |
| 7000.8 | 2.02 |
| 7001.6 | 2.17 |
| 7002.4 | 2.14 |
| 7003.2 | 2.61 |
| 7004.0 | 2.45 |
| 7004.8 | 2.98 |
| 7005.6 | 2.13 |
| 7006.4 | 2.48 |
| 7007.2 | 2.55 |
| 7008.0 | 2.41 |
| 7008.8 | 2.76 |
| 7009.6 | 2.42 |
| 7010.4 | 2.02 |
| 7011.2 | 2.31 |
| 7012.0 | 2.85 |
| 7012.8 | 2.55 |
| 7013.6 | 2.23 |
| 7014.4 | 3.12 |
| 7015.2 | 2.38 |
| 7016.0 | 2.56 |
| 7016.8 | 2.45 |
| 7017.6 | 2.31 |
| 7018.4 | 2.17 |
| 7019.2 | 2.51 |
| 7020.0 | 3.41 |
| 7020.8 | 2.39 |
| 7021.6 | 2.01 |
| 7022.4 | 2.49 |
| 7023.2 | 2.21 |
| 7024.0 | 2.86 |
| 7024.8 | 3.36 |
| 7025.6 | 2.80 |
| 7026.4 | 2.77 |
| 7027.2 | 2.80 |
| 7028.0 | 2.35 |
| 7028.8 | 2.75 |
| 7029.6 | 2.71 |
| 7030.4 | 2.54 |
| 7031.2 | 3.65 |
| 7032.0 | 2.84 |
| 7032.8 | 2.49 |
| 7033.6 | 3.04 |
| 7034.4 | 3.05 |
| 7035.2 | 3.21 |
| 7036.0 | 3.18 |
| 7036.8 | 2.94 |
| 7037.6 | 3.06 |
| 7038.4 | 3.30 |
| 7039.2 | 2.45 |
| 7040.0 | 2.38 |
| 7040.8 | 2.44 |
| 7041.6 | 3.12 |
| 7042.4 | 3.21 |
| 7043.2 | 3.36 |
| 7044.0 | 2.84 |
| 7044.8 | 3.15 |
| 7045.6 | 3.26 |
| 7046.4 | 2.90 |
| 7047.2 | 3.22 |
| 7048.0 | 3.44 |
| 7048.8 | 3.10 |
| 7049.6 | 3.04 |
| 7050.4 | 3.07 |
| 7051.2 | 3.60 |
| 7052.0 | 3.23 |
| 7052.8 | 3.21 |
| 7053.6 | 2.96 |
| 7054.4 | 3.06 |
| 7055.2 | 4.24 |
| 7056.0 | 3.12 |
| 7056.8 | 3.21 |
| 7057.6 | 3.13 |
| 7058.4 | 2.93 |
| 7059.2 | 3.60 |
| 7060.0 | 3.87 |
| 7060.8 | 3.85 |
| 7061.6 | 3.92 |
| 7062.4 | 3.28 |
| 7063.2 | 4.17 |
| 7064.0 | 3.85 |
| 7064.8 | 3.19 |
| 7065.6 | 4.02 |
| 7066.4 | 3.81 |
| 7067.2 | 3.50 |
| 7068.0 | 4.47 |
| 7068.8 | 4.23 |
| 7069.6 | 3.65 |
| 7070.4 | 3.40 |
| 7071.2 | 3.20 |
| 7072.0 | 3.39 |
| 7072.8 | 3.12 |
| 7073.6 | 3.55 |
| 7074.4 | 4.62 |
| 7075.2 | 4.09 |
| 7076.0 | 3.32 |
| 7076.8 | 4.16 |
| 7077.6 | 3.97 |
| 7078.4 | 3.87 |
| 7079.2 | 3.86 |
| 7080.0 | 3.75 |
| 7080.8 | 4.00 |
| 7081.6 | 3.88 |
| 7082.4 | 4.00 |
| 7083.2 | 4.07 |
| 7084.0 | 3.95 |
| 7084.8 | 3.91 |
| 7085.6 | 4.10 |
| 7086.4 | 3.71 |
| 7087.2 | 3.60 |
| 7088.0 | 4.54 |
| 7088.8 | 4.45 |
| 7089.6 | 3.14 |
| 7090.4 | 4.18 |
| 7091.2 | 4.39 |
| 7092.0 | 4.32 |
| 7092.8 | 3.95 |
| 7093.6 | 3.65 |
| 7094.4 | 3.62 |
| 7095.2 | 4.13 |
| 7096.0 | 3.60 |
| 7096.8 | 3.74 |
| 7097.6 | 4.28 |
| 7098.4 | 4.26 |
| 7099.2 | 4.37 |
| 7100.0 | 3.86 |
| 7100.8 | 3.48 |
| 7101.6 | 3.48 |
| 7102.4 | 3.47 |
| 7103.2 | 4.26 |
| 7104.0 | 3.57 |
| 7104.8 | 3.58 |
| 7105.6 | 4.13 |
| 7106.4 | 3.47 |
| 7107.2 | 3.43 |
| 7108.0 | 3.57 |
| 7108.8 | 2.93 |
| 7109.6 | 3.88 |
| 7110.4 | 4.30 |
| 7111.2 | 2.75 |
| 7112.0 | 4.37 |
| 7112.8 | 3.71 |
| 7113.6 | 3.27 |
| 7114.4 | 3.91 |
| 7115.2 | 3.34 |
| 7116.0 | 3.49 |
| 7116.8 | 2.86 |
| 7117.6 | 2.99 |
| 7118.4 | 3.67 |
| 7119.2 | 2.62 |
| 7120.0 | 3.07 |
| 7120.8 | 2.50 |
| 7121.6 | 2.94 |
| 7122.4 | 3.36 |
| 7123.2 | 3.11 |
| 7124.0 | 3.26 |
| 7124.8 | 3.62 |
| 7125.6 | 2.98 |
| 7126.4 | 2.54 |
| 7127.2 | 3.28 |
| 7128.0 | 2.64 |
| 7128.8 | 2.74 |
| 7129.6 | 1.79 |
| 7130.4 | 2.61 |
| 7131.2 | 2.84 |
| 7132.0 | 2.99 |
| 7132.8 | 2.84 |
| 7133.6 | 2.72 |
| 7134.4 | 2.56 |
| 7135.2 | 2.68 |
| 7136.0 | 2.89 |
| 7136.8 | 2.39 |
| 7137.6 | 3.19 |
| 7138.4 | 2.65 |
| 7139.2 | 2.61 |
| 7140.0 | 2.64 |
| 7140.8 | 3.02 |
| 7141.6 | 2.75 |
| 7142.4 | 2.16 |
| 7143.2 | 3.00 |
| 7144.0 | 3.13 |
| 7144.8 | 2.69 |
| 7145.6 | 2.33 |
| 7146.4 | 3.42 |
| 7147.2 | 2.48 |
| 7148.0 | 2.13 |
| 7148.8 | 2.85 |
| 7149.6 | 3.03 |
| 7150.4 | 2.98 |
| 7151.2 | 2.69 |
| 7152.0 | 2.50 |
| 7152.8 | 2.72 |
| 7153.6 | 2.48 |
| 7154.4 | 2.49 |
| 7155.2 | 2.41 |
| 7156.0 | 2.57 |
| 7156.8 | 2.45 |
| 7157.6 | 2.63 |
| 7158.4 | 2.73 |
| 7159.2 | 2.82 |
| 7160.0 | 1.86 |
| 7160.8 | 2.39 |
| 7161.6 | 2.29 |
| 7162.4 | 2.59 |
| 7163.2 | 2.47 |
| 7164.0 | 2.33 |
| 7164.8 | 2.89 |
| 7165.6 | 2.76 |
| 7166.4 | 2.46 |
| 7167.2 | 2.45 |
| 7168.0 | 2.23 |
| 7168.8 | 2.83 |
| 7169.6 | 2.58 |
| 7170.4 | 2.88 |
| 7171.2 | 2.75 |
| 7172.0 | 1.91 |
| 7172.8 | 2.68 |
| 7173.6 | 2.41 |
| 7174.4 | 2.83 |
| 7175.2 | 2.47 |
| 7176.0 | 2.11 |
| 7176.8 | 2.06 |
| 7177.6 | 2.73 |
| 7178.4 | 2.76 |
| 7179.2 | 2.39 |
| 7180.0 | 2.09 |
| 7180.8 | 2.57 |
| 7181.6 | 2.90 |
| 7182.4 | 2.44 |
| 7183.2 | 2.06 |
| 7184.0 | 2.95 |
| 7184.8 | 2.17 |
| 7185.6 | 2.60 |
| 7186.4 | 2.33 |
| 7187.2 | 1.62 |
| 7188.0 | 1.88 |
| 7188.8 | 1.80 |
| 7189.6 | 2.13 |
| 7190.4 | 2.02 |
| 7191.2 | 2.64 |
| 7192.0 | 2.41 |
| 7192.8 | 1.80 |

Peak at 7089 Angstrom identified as C IV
